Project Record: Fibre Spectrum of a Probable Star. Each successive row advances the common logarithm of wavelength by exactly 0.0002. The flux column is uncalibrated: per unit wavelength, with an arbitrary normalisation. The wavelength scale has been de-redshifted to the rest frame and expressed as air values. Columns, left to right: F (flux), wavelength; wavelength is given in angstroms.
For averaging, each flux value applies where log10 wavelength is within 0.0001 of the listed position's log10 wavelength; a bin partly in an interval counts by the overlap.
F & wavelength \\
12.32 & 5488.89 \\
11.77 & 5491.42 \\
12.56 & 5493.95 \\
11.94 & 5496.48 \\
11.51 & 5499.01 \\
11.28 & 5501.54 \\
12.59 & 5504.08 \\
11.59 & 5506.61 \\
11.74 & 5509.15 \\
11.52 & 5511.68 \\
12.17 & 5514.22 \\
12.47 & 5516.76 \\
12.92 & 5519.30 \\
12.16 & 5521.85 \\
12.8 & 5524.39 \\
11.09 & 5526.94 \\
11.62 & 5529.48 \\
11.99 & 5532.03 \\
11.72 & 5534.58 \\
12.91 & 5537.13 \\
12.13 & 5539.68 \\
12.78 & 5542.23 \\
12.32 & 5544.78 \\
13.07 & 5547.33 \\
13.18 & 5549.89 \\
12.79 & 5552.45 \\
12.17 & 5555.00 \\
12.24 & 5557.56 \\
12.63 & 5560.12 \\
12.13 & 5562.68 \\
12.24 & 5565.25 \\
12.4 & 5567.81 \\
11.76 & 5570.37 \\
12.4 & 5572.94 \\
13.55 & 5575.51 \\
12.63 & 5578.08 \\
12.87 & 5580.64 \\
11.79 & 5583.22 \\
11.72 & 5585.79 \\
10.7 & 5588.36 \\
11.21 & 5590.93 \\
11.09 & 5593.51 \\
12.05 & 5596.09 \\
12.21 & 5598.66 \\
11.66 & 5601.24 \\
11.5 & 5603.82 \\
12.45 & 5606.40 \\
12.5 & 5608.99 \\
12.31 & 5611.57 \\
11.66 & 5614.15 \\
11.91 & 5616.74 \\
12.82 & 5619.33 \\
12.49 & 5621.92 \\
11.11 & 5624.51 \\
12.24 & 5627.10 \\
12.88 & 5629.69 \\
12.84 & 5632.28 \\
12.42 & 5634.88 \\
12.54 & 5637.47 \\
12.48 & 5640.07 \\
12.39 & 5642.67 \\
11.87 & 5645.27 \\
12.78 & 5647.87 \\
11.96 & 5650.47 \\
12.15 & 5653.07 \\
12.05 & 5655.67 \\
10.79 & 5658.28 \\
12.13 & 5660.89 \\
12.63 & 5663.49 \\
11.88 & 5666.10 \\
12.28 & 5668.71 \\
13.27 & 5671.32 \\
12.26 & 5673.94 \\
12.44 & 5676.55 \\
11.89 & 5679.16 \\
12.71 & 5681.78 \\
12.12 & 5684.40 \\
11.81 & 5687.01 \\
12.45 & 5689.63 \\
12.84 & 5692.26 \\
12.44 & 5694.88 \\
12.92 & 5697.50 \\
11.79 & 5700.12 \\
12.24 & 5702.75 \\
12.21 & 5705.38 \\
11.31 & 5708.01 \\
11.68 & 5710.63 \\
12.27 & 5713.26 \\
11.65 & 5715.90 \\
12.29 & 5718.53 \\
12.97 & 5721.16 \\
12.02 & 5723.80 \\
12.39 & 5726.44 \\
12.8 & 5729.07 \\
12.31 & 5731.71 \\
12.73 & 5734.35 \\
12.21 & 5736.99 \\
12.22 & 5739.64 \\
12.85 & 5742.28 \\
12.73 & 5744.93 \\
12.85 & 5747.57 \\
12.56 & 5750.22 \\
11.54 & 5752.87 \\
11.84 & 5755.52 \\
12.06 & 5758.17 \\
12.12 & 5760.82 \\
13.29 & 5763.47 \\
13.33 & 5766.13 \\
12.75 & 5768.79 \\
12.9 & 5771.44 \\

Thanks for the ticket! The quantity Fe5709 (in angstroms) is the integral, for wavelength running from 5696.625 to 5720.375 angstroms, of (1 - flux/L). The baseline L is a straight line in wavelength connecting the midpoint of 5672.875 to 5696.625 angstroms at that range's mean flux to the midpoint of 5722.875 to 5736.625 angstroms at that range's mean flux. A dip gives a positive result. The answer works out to 0.7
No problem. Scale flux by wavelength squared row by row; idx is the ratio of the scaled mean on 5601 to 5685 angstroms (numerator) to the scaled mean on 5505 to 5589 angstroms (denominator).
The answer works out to 1.03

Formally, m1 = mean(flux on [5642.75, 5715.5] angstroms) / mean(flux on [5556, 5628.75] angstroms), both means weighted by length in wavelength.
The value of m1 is 1.01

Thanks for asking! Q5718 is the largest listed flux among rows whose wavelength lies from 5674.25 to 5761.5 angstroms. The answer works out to 12.97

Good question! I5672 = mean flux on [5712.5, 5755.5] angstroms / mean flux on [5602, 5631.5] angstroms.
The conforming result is 1.02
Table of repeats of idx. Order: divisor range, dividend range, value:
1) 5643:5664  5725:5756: 1.06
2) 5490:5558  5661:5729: 1.07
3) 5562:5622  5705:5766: 1.07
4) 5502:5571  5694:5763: 1.07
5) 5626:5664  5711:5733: 1.03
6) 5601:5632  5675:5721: 1.03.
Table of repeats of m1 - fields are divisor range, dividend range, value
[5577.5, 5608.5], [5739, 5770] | 1.06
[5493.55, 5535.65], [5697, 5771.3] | 1.03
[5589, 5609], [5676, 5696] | 1.05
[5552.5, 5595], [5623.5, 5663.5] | 1.01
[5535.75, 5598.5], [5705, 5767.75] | 1.01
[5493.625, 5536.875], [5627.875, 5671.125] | 1.02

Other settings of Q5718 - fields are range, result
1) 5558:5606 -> 13.55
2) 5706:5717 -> 12.27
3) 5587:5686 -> 13.27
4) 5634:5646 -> 12.54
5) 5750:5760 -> 12.56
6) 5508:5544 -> 12.92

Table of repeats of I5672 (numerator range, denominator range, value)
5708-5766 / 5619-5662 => 1.01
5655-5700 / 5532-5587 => 0.99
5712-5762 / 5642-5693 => 1.01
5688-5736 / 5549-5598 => 1.01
